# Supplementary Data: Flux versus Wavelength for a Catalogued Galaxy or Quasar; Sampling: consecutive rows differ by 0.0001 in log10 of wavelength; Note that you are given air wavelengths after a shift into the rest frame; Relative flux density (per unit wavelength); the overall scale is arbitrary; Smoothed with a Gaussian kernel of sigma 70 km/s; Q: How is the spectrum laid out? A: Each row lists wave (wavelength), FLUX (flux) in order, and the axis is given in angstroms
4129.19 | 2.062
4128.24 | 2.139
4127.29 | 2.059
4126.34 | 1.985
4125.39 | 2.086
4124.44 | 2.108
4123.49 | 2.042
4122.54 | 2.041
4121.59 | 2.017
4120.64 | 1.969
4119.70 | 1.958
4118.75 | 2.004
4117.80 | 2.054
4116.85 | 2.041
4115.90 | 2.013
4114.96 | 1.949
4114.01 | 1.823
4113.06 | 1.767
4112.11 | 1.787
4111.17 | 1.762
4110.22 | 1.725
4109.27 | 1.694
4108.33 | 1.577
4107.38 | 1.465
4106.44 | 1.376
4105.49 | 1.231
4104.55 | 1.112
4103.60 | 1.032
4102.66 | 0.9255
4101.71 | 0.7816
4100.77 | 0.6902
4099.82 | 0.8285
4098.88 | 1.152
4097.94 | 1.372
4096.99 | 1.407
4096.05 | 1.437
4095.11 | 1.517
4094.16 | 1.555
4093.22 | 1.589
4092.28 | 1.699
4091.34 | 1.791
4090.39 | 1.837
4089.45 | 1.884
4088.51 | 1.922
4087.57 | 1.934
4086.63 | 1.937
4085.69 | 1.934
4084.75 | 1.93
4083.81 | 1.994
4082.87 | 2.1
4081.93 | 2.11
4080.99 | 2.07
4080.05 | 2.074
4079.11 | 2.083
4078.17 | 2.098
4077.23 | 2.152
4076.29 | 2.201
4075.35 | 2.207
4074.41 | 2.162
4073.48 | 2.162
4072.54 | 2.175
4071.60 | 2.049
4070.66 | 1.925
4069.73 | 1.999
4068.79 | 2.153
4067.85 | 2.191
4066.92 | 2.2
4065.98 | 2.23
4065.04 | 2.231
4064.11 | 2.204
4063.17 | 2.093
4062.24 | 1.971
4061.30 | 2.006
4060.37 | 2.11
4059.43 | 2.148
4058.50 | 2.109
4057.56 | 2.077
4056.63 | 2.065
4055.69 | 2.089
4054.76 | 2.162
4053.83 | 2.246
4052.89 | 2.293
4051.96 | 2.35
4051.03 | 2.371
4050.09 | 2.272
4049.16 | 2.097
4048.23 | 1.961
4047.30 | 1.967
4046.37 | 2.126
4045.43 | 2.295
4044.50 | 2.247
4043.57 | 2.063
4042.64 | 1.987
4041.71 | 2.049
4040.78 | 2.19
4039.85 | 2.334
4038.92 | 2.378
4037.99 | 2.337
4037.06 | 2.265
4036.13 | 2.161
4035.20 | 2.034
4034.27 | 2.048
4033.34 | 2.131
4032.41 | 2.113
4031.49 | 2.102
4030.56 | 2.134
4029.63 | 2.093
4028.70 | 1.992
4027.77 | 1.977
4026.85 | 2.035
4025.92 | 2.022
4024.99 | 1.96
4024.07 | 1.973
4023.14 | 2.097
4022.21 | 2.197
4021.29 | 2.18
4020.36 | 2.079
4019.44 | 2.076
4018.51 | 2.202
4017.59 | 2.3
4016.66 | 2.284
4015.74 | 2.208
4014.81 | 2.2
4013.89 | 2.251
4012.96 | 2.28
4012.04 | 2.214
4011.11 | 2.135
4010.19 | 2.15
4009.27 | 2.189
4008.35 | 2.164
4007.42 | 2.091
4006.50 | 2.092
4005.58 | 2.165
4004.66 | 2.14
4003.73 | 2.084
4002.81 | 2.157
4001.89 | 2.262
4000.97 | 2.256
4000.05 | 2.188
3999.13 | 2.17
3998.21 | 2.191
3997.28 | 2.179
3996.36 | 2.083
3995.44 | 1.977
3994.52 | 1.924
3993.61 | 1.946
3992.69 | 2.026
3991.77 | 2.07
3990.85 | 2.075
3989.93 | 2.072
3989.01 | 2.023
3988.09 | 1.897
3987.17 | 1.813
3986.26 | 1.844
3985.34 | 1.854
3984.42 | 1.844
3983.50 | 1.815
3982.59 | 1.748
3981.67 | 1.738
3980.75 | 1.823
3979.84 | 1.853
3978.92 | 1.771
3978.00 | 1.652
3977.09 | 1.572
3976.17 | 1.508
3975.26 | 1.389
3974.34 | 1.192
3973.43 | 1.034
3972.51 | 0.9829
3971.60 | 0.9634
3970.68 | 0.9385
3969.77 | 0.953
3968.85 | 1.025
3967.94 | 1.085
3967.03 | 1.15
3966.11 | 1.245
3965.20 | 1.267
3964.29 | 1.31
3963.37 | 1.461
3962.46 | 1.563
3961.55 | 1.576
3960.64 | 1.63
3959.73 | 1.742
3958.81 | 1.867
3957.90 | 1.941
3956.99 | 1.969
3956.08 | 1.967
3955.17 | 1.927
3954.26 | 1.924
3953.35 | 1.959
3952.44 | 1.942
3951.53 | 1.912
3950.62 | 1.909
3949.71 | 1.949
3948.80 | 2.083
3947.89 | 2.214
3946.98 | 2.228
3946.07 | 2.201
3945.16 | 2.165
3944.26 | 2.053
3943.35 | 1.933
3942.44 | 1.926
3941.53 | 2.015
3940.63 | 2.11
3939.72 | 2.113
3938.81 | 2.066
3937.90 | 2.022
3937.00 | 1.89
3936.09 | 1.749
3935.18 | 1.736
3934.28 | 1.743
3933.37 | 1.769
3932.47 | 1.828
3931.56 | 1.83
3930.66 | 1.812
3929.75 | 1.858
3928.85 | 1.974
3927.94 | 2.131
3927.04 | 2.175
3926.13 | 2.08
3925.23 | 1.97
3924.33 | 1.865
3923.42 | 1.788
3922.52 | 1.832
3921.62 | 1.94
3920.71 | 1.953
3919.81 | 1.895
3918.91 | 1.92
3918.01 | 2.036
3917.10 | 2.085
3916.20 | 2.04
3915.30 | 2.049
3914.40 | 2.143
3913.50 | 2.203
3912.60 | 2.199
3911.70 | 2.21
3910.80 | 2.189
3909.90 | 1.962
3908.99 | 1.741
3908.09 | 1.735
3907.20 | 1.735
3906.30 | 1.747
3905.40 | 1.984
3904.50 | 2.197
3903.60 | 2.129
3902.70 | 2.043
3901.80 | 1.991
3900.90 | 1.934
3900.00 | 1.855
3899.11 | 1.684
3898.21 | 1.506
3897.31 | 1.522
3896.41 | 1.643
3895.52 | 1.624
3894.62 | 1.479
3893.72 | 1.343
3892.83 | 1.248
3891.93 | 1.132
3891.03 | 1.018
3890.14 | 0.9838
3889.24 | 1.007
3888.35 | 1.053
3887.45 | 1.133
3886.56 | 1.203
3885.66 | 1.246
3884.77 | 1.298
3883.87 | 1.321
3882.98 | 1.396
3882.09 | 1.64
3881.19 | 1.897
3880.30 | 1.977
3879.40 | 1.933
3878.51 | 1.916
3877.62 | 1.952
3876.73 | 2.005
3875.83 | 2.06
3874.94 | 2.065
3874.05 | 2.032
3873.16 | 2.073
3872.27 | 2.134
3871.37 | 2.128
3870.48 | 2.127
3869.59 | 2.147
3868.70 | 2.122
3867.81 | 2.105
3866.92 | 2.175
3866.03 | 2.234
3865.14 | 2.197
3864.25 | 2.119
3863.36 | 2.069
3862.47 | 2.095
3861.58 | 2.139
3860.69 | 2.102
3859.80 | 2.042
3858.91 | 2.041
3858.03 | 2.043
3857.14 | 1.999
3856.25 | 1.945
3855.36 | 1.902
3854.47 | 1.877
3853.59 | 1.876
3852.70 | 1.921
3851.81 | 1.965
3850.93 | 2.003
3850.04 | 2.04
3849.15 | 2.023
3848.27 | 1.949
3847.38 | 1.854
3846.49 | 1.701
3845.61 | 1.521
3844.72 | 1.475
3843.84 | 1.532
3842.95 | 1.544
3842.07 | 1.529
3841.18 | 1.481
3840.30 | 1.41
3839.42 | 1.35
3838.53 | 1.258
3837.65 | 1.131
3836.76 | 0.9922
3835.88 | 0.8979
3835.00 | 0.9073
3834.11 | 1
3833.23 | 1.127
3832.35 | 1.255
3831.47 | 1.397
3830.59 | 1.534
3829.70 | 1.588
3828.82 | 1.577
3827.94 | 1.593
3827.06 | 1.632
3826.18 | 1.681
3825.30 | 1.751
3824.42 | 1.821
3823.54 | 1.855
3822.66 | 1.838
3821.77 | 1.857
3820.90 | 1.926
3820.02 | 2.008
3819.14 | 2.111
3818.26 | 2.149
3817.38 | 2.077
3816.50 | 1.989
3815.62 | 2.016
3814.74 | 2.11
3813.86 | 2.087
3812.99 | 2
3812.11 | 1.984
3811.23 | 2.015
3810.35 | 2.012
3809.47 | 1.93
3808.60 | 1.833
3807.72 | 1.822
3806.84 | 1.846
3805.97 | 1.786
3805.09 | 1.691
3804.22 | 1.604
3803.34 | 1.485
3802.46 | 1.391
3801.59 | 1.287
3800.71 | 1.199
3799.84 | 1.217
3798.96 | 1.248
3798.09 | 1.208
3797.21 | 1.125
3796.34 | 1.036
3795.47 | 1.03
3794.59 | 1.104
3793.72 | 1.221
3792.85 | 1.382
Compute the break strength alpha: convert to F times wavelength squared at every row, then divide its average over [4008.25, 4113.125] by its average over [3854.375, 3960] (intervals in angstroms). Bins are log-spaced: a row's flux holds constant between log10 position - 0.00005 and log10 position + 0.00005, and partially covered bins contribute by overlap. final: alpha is 1.1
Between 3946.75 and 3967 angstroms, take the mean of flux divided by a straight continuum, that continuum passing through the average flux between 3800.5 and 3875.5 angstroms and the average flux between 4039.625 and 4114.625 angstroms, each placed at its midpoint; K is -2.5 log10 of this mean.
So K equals 0.03 mag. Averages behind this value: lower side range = 1.79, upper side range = 1.88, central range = 1.78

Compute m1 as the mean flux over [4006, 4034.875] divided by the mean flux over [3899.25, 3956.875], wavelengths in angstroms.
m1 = 1.08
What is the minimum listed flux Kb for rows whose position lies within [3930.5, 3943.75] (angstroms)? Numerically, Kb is 1.736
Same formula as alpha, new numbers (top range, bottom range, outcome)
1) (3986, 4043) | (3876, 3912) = 1.37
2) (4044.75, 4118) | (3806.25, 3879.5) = 1.15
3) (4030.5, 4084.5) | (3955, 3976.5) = 1.61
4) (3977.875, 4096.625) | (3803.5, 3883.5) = 1.25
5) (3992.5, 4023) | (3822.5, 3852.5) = 1.53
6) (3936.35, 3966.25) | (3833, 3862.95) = 1.19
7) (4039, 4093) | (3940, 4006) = 1.22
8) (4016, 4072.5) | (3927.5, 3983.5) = 1.30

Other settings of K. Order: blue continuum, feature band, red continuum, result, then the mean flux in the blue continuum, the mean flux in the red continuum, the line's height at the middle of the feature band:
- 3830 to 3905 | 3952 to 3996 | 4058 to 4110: 0.07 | 1.7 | 1.8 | 1.75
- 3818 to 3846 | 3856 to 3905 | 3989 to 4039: -0.07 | 1.52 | 2.13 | 1.68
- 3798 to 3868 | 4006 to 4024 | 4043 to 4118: -0.18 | 1.74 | 1.88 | 1.84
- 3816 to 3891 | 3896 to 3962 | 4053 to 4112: -0.10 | 1.74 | 1.82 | 1.76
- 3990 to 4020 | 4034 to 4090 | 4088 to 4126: -0.14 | 2.15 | 1.63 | 1.86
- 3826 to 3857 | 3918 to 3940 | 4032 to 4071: -0.06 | 1.56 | 2.15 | 1.81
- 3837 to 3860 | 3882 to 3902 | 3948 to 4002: 0.24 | 1.74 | 1.73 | 1.73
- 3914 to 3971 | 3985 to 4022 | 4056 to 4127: -0.15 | 1.83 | 1.84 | 1.84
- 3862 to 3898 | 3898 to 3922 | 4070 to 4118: -0.15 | 1.72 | 1.73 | 1.72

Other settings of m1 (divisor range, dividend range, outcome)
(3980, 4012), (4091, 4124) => 0.77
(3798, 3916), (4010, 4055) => 1.23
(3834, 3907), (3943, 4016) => 1.07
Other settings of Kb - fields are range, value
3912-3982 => 0.9385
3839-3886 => 1.246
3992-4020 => 1.924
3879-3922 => 0.9838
